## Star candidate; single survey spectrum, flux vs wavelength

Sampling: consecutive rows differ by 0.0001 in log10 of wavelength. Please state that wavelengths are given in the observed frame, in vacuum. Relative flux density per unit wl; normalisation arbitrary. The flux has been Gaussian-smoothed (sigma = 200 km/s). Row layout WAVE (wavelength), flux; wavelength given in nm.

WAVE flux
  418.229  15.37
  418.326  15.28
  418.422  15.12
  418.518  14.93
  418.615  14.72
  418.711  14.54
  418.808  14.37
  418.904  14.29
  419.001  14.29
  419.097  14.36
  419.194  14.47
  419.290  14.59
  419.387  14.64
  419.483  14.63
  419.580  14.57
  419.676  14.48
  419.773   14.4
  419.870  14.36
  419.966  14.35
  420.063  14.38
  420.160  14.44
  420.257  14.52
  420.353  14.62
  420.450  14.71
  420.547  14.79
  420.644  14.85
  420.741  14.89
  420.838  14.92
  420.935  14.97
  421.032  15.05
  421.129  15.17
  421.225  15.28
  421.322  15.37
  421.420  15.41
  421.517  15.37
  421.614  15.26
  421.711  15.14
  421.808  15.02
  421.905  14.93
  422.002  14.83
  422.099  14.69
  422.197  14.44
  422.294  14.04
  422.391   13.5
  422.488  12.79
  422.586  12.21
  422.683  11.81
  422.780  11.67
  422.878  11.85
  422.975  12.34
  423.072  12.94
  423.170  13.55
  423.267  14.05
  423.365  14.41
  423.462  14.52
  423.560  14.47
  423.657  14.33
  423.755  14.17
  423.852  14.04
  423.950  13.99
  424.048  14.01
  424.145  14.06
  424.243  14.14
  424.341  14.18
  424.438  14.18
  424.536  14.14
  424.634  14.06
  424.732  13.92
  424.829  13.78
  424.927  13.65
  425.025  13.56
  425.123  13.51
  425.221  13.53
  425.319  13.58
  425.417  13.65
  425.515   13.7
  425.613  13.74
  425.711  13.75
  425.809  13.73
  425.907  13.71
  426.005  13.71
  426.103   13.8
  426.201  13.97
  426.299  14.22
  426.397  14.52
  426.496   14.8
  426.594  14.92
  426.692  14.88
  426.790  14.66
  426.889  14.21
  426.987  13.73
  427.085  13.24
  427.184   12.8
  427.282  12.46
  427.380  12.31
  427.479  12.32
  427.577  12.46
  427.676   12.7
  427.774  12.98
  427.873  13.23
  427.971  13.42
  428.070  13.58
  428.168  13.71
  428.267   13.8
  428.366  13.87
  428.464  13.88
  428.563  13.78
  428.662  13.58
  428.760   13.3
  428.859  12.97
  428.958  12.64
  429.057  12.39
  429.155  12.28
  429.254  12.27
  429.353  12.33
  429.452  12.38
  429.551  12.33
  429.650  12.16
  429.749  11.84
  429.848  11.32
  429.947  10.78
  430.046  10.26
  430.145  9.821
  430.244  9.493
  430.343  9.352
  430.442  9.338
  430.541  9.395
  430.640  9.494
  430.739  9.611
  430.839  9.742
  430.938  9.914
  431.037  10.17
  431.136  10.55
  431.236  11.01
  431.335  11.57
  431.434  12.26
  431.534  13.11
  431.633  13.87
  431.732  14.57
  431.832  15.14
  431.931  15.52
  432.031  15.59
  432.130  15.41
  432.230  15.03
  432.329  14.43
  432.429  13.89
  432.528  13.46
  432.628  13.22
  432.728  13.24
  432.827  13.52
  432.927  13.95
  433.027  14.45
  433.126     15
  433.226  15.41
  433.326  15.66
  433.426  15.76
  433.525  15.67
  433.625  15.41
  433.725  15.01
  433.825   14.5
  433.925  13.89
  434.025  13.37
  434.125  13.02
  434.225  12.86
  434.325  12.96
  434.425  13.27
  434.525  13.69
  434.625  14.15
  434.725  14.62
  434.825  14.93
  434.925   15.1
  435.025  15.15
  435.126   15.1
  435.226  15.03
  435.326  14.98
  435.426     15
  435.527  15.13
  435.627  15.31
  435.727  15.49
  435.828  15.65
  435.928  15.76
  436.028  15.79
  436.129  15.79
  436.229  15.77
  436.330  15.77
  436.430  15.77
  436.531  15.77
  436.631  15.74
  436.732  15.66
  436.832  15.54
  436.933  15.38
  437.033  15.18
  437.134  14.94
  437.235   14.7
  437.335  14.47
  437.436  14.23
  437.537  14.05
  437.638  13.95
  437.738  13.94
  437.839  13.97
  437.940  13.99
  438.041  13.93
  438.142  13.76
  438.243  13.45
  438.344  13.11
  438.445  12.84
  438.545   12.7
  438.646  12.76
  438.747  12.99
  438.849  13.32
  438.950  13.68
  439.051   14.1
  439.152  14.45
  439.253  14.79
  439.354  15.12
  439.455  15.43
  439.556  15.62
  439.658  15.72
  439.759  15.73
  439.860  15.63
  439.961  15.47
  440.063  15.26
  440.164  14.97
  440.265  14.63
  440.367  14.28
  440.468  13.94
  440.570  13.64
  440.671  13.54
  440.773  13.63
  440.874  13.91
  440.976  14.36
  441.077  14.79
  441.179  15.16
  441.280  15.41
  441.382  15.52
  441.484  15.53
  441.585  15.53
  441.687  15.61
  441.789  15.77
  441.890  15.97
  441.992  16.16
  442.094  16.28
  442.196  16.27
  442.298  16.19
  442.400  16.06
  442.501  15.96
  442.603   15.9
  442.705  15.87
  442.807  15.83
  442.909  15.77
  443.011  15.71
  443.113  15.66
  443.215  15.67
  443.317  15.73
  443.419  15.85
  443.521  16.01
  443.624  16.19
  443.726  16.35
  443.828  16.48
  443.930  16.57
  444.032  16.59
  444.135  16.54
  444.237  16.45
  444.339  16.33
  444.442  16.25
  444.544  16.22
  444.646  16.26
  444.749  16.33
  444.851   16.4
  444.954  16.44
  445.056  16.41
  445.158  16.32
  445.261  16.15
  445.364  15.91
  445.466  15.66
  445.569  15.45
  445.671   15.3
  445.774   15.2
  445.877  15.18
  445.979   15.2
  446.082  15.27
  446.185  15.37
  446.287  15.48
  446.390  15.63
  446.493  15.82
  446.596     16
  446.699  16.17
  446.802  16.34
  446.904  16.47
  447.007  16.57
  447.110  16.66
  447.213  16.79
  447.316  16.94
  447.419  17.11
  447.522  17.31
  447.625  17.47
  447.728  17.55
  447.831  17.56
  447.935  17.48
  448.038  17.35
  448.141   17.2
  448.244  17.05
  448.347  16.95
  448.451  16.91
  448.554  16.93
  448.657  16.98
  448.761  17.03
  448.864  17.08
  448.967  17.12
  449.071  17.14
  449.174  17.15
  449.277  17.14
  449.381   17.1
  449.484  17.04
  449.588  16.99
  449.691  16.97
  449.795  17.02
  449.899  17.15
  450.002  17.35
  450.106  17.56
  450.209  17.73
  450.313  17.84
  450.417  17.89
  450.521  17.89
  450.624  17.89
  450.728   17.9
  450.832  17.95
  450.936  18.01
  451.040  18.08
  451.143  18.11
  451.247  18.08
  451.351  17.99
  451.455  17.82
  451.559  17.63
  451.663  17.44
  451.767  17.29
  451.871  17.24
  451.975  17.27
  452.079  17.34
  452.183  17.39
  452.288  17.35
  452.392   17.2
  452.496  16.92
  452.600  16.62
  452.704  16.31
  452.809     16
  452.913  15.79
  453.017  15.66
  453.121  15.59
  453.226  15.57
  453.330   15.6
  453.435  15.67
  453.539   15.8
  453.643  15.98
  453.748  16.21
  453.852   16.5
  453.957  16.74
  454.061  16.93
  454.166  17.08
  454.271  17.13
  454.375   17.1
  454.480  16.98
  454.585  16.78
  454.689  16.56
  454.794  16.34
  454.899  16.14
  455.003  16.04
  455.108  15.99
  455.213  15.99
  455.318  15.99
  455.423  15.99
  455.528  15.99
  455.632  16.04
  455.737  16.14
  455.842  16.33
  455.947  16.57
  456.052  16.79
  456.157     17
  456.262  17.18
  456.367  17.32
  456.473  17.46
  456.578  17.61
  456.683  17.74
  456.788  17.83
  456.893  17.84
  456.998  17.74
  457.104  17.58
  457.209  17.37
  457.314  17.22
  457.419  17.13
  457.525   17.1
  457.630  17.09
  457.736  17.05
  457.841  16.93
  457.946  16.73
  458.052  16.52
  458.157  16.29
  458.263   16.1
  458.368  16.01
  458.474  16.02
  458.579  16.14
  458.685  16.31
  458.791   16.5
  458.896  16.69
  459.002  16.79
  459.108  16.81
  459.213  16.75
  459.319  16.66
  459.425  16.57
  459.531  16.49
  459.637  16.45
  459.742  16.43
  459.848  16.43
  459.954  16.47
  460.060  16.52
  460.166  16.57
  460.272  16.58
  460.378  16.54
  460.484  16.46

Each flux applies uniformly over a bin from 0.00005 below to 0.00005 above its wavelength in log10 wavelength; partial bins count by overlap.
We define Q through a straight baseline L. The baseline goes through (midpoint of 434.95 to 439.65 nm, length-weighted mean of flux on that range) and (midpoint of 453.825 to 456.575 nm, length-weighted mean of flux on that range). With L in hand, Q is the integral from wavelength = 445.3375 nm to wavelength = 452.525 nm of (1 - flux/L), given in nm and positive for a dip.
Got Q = -0.468 nm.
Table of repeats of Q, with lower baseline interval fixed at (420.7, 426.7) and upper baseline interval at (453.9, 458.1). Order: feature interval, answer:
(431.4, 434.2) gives 0.08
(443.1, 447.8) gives -0.07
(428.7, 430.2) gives 0.27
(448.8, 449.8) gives -0.05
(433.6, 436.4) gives 0.06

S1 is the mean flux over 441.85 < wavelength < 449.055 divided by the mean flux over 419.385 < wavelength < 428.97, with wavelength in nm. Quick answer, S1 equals 1.17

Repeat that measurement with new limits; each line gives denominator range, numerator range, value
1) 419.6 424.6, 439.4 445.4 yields 1.10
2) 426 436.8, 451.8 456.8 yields 1.22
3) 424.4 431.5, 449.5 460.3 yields 1.33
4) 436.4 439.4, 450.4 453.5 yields 1.20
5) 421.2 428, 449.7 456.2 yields 1.22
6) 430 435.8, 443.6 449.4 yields 1.23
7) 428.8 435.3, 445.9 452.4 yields 1.31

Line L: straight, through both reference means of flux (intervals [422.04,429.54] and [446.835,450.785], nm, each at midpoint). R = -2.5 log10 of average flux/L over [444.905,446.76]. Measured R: 0.07 mag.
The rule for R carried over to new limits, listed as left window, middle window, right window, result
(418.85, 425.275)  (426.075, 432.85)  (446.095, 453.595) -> 0.174 mag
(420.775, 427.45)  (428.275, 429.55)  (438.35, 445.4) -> 0.110 mag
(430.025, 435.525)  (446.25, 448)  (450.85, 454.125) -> -0.052 mag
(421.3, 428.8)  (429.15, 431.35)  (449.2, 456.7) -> 0.319 mag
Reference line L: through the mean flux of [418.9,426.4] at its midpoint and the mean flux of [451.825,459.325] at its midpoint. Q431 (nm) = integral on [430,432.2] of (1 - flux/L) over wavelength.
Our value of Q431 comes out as 0.47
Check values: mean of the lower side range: 14.1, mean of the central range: 11.6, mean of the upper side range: 16.7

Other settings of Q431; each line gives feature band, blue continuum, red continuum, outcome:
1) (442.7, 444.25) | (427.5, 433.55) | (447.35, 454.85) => -0.06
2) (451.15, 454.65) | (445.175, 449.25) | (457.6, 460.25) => -0.06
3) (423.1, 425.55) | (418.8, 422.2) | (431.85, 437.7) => 0.13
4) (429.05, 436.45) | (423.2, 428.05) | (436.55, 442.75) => 0.46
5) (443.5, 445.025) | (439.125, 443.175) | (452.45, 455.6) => -0.08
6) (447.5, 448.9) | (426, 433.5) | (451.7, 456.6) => -0.14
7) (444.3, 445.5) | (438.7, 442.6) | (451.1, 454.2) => -0.05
